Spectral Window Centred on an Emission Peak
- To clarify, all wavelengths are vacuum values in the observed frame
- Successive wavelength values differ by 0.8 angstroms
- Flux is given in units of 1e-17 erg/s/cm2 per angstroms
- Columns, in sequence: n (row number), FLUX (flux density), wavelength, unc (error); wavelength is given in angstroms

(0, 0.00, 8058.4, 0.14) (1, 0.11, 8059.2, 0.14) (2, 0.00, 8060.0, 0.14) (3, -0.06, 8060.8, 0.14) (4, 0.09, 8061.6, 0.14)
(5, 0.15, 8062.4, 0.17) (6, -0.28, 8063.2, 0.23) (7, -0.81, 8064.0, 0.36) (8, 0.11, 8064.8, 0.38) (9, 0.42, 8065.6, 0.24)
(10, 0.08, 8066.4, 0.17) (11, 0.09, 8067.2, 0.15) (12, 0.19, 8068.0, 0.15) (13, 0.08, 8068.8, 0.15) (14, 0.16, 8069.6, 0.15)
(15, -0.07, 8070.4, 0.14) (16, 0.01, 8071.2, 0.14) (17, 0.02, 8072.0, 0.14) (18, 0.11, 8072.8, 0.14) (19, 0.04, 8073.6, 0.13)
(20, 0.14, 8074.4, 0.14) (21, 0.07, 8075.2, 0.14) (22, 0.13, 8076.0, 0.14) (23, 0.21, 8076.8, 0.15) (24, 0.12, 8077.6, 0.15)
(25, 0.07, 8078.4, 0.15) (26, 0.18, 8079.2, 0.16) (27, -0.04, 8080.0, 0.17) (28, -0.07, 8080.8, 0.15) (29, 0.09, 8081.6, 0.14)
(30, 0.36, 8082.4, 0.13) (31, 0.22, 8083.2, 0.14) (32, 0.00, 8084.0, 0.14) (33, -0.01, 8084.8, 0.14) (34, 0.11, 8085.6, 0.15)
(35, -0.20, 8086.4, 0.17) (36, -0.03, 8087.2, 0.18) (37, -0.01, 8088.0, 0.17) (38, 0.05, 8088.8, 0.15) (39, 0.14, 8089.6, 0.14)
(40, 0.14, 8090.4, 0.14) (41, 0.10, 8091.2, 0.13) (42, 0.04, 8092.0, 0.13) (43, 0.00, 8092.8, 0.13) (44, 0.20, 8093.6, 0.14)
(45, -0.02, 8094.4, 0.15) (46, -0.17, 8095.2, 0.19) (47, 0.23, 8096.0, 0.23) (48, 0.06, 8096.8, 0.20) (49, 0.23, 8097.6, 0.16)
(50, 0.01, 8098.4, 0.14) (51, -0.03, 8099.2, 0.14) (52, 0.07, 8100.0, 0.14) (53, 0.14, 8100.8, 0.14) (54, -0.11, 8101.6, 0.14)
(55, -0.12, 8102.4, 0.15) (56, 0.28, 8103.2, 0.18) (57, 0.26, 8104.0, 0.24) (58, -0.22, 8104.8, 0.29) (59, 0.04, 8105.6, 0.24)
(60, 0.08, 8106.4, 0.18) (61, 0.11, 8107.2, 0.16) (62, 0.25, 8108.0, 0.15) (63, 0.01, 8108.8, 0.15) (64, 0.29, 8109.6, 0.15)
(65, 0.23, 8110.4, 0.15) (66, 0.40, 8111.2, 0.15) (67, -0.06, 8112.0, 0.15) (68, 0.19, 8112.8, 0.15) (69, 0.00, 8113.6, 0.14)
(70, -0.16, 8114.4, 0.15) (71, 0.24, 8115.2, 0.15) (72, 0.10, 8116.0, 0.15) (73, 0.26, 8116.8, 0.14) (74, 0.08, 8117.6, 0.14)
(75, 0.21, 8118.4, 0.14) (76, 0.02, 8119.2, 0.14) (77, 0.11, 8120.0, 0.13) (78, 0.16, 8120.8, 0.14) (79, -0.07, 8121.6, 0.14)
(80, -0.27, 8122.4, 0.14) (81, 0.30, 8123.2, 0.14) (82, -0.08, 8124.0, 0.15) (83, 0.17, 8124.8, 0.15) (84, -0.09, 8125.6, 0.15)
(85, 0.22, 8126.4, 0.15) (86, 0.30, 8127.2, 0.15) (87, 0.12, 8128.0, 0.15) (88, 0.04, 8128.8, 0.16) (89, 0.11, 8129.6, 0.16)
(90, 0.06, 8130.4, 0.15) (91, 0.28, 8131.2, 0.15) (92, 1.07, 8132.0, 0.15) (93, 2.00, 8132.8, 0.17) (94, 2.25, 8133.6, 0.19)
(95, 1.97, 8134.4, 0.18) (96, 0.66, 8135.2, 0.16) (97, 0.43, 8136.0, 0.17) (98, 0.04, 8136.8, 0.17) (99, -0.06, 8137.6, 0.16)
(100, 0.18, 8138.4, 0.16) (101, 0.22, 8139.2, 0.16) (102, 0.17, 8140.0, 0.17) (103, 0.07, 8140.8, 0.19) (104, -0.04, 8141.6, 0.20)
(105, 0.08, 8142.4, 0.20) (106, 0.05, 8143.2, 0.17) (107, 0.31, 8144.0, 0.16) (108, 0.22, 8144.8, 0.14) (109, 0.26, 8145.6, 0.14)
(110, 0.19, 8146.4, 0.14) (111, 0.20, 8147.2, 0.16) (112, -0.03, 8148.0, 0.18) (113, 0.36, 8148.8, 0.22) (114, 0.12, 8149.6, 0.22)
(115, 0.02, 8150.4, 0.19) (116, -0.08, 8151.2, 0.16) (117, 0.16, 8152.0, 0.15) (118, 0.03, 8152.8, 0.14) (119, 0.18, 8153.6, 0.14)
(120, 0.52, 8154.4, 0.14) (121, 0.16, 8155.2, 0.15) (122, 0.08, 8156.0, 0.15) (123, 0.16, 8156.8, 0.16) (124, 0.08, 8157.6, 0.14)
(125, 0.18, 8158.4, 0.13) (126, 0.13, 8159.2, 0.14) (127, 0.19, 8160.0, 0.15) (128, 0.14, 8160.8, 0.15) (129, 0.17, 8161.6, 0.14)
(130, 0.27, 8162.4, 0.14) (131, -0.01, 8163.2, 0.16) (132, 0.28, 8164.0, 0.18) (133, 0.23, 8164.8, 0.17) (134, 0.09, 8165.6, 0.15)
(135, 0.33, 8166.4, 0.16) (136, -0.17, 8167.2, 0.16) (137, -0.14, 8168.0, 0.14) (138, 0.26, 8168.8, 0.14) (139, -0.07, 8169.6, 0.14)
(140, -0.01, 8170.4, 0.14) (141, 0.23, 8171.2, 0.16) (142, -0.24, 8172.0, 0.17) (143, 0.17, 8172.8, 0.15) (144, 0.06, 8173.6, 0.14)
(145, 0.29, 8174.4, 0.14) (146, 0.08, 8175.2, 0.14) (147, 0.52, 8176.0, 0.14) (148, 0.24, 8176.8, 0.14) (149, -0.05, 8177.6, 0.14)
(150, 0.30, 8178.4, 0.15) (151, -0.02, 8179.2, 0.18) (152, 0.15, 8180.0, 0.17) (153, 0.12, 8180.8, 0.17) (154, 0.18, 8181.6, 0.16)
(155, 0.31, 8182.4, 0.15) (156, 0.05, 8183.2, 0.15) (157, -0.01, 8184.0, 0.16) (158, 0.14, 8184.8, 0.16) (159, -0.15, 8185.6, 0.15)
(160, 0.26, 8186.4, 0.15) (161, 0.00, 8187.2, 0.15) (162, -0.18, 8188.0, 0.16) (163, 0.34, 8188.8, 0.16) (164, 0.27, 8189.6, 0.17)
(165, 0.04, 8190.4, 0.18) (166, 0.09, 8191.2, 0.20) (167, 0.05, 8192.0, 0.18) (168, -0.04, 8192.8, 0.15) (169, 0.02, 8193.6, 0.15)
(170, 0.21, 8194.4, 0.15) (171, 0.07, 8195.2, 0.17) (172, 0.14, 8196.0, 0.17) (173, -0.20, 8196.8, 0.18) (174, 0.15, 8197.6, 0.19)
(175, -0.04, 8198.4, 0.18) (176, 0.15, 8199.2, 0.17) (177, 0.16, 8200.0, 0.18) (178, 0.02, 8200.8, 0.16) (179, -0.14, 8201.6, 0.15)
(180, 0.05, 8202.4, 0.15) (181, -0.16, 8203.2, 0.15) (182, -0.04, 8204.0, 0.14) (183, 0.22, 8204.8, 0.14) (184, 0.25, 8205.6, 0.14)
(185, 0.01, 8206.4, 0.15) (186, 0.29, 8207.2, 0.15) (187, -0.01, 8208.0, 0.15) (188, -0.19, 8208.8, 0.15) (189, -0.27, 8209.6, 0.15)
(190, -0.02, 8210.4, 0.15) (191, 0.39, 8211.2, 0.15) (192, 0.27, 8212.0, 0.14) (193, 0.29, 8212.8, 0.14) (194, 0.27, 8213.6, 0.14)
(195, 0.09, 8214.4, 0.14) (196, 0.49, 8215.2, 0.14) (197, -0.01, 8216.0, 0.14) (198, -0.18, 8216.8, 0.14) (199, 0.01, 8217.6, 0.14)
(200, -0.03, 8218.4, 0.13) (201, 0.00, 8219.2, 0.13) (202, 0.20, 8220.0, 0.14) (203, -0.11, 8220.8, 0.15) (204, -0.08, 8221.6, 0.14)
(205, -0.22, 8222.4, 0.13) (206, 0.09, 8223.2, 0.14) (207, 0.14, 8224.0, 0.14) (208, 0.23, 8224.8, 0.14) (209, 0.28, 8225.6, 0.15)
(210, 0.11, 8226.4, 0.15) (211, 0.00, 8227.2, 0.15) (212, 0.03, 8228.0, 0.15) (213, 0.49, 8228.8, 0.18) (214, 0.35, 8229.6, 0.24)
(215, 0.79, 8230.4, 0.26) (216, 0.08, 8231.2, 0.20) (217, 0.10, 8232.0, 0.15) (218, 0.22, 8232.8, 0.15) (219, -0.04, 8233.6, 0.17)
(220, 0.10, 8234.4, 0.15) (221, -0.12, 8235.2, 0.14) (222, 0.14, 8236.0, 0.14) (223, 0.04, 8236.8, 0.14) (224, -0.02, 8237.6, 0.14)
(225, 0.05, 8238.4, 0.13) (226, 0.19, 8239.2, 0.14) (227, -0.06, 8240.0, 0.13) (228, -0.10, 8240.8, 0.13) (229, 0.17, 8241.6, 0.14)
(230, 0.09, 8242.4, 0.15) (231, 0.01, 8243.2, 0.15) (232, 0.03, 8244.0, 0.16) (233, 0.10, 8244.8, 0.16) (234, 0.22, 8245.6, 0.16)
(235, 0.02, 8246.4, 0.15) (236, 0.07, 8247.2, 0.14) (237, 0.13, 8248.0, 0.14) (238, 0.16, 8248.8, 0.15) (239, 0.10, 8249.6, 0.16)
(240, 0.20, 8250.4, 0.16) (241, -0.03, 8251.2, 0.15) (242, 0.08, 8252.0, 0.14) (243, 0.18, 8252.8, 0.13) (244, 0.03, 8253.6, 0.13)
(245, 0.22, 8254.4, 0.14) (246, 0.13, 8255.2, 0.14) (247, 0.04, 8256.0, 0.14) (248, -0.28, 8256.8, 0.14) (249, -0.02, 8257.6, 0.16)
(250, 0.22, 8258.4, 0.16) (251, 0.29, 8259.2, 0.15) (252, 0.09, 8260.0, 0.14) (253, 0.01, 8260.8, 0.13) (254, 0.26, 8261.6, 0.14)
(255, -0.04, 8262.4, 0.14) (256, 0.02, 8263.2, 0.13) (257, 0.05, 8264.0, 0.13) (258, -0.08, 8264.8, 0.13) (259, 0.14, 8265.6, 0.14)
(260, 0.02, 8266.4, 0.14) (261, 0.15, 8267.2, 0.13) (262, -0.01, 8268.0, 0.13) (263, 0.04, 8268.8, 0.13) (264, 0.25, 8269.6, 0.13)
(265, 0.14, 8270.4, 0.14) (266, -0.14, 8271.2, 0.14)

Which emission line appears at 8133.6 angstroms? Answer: H-alpha 6563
